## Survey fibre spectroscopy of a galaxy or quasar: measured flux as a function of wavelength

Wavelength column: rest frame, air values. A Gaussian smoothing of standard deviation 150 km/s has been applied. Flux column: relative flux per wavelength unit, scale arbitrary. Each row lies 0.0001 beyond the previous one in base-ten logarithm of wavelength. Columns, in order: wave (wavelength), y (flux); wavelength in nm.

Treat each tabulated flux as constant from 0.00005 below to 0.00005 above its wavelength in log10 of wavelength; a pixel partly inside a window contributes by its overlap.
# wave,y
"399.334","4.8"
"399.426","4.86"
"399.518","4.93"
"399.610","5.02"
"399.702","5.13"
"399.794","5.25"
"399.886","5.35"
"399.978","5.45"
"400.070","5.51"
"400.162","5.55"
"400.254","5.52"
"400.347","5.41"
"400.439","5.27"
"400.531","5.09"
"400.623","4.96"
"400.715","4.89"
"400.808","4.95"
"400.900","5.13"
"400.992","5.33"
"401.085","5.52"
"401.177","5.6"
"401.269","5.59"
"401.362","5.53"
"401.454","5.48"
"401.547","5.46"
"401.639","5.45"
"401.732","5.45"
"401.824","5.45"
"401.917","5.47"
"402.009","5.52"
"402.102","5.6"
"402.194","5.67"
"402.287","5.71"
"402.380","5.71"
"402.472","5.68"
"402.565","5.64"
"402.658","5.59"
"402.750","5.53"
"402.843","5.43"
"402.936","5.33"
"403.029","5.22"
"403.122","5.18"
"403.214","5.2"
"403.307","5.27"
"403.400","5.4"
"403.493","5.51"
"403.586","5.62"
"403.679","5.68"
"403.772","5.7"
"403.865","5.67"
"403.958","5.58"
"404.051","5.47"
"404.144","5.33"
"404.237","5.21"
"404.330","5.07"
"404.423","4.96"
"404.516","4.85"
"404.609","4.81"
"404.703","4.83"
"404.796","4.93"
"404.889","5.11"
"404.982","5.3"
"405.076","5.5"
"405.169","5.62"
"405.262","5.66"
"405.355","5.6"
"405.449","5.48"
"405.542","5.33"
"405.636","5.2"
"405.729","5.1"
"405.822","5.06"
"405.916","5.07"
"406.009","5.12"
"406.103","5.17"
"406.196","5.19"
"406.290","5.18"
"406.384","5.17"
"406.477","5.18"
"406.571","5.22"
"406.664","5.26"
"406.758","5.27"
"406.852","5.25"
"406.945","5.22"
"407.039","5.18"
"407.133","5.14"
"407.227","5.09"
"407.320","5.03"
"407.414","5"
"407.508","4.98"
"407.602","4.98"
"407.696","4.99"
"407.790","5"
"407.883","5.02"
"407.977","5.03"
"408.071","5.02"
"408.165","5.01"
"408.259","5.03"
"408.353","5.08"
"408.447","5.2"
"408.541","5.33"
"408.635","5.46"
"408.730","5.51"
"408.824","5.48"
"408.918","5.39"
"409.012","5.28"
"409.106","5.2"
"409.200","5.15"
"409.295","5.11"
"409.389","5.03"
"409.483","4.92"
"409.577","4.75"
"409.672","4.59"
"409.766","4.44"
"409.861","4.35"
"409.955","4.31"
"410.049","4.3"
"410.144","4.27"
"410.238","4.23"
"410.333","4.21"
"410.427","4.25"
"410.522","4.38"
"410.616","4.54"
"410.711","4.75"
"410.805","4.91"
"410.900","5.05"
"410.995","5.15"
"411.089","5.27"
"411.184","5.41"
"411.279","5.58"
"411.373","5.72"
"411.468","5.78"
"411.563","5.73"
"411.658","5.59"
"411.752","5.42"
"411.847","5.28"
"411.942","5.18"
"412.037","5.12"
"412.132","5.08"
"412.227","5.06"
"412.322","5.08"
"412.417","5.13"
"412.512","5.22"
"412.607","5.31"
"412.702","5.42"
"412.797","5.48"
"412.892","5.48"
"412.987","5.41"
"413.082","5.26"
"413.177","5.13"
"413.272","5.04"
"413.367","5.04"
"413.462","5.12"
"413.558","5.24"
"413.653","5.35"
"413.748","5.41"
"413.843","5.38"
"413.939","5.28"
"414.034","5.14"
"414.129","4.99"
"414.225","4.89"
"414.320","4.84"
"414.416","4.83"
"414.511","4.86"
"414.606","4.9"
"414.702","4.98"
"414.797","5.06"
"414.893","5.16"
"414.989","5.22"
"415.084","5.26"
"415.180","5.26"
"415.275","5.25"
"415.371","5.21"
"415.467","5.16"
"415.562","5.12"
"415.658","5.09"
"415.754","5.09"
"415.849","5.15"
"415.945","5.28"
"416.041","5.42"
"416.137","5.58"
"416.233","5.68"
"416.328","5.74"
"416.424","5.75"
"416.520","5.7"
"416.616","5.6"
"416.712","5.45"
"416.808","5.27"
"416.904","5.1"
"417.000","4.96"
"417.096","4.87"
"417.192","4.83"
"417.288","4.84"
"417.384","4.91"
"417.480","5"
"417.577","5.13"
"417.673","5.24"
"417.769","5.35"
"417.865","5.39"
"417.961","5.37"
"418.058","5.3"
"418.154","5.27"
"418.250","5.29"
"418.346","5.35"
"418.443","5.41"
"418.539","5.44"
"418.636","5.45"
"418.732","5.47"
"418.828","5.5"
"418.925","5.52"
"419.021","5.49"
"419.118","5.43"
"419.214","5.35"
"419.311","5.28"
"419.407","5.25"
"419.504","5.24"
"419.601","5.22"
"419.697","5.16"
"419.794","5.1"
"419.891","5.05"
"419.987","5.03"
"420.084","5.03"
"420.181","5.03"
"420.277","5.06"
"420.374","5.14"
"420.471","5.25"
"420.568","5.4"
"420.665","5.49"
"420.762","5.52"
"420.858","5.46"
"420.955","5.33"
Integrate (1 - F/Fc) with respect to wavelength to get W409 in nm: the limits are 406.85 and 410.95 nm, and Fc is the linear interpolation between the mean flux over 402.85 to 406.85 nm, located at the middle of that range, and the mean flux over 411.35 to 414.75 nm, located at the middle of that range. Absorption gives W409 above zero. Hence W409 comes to 0.26 nm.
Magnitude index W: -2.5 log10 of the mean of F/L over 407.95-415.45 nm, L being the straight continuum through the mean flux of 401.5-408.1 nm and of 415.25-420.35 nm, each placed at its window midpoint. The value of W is 0.04 mag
